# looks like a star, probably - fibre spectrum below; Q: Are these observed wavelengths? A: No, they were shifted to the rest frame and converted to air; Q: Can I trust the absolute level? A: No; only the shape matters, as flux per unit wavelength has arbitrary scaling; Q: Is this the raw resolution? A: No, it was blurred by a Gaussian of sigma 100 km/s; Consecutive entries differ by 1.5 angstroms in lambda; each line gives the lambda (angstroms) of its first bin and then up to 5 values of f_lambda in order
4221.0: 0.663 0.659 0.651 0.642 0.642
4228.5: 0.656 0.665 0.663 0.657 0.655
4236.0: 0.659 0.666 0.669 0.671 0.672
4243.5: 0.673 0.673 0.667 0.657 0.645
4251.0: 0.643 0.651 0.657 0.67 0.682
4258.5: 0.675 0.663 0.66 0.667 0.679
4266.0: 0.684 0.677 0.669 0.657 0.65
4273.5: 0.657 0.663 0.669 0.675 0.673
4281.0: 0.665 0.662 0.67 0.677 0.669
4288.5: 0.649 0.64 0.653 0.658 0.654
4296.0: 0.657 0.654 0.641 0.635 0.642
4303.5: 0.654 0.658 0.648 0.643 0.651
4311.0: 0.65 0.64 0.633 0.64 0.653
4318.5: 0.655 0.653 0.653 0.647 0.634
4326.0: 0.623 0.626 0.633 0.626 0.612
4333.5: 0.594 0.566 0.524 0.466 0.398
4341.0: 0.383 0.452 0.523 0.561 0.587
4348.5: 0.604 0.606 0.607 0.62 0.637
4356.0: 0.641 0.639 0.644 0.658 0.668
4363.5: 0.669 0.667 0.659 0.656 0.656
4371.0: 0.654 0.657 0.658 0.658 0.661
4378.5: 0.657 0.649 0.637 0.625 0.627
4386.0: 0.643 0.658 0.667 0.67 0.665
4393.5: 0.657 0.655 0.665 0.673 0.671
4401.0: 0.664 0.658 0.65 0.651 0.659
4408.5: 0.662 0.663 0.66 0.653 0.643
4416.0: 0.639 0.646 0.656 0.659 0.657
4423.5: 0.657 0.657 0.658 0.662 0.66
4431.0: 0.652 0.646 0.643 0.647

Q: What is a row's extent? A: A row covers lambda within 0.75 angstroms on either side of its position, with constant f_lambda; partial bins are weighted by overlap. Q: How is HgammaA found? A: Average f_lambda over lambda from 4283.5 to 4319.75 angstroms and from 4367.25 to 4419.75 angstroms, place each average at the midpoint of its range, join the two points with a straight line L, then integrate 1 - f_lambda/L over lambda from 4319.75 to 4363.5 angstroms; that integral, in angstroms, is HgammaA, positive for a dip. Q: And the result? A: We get 4.2 angstroms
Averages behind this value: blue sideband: 0.651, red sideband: 0.655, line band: 0.59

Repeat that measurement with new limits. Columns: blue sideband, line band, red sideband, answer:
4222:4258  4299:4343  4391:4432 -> 3.63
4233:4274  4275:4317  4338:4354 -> -3.52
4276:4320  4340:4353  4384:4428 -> 2.24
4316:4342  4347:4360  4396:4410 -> -0.28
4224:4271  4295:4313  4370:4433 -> 0.34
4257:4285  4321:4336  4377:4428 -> 0.98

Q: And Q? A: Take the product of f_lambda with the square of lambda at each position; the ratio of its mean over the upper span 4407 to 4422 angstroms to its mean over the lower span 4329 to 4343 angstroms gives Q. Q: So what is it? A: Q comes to 1.30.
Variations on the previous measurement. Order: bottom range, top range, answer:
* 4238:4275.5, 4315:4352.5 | 0.90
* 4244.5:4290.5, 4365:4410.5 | 1.04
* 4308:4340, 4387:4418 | 1.12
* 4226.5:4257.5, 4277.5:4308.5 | 1.02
